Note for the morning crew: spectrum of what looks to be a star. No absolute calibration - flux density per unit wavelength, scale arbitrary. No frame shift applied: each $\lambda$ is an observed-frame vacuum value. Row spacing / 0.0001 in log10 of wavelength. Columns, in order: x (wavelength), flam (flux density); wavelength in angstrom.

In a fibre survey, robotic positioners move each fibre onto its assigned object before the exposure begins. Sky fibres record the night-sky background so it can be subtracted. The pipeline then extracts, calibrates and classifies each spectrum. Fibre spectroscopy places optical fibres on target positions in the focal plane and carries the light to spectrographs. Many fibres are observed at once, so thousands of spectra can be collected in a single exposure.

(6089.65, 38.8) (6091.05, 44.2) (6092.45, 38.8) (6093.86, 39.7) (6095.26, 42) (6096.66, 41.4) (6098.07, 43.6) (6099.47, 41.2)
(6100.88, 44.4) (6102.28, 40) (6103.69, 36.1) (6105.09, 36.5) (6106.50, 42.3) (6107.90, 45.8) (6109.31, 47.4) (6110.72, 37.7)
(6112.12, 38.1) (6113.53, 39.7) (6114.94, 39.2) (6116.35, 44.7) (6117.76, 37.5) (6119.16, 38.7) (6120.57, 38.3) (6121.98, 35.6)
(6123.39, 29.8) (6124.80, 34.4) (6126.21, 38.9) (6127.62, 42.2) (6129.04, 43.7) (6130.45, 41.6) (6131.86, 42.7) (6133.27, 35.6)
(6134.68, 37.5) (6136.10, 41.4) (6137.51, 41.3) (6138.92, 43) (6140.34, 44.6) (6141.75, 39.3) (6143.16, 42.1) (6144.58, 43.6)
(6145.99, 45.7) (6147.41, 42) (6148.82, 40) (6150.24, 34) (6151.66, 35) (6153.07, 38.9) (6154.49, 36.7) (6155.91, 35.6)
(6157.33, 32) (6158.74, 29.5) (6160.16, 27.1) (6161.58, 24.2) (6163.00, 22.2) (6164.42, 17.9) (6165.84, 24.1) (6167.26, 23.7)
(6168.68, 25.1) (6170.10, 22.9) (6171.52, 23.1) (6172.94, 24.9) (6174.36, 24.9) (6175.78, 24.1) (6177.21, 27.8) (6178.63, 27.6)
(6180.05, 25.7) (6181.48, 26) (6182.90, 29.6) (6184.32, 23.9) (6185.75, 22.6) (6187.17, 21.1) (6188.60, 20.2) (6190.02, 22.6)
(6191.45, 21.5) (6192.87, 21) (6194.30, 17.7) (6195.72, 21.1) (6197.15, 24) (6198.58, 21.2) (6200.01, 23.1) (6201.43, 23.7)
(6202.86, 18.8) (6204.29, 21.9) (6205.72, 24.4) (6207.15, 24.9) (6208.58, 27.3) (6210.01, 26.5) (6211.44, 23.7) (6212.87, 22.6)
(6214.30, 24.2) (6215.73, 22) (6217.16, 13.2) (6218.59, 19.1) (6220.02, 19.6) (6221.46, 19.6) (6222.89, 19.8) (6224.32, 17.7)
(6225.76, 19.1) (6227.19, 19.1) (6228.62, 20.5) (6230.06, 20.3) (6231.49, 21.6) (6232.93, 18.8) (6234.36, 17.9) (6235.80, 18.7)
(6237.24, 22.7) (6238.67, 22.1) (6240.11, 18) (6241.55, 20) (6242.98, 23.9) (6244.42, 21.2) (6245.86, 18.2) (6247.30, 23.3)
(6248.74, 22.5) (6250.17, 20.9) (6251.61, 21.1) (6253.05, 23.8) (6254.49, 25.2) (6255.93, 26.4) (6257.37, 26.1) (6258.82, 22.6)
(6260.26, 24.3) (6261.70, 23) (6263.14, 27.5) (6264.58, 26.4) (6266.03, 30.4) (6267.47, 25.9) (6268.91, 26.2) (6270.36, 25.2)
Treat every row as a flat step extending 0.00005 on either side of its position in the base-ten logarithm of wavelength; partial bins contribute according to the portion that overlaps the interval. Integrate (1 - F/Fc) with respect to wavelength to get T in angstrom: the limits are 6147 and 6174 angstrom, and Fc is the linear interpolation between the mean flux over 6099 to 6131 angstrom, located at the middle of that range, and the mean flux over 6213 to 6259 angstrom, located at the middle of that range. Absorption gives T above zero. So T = 3.0 angstrom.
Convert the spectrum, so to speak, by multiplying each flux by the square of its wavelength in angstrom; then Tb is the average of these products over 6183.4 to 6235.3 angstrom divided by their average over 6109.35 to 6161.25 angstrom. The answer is 0.57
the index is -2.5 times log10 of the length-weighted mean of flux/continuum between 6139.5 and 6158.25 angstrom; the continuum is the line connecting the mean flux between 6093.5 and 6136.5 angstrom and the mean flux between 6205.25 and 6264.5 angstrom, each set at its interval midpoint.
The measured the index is -0.12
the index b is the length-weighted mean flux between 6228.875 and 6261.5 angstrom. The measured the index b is 21.8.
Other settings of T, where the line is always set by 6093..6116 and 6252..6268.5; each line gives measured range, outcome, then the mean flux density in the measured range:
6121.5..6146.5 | -1.4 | 40.2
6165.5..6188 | 6.0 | 24.8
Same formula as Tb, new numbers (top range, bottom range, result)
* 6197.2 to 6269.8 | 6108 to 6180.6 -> 0.66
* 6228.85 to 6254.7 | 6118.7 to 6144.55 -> 0.55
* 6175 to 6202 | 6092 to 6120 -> 0.59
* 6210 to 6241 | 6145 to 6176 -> 0.69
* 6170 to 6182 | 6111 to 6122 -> 0.66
